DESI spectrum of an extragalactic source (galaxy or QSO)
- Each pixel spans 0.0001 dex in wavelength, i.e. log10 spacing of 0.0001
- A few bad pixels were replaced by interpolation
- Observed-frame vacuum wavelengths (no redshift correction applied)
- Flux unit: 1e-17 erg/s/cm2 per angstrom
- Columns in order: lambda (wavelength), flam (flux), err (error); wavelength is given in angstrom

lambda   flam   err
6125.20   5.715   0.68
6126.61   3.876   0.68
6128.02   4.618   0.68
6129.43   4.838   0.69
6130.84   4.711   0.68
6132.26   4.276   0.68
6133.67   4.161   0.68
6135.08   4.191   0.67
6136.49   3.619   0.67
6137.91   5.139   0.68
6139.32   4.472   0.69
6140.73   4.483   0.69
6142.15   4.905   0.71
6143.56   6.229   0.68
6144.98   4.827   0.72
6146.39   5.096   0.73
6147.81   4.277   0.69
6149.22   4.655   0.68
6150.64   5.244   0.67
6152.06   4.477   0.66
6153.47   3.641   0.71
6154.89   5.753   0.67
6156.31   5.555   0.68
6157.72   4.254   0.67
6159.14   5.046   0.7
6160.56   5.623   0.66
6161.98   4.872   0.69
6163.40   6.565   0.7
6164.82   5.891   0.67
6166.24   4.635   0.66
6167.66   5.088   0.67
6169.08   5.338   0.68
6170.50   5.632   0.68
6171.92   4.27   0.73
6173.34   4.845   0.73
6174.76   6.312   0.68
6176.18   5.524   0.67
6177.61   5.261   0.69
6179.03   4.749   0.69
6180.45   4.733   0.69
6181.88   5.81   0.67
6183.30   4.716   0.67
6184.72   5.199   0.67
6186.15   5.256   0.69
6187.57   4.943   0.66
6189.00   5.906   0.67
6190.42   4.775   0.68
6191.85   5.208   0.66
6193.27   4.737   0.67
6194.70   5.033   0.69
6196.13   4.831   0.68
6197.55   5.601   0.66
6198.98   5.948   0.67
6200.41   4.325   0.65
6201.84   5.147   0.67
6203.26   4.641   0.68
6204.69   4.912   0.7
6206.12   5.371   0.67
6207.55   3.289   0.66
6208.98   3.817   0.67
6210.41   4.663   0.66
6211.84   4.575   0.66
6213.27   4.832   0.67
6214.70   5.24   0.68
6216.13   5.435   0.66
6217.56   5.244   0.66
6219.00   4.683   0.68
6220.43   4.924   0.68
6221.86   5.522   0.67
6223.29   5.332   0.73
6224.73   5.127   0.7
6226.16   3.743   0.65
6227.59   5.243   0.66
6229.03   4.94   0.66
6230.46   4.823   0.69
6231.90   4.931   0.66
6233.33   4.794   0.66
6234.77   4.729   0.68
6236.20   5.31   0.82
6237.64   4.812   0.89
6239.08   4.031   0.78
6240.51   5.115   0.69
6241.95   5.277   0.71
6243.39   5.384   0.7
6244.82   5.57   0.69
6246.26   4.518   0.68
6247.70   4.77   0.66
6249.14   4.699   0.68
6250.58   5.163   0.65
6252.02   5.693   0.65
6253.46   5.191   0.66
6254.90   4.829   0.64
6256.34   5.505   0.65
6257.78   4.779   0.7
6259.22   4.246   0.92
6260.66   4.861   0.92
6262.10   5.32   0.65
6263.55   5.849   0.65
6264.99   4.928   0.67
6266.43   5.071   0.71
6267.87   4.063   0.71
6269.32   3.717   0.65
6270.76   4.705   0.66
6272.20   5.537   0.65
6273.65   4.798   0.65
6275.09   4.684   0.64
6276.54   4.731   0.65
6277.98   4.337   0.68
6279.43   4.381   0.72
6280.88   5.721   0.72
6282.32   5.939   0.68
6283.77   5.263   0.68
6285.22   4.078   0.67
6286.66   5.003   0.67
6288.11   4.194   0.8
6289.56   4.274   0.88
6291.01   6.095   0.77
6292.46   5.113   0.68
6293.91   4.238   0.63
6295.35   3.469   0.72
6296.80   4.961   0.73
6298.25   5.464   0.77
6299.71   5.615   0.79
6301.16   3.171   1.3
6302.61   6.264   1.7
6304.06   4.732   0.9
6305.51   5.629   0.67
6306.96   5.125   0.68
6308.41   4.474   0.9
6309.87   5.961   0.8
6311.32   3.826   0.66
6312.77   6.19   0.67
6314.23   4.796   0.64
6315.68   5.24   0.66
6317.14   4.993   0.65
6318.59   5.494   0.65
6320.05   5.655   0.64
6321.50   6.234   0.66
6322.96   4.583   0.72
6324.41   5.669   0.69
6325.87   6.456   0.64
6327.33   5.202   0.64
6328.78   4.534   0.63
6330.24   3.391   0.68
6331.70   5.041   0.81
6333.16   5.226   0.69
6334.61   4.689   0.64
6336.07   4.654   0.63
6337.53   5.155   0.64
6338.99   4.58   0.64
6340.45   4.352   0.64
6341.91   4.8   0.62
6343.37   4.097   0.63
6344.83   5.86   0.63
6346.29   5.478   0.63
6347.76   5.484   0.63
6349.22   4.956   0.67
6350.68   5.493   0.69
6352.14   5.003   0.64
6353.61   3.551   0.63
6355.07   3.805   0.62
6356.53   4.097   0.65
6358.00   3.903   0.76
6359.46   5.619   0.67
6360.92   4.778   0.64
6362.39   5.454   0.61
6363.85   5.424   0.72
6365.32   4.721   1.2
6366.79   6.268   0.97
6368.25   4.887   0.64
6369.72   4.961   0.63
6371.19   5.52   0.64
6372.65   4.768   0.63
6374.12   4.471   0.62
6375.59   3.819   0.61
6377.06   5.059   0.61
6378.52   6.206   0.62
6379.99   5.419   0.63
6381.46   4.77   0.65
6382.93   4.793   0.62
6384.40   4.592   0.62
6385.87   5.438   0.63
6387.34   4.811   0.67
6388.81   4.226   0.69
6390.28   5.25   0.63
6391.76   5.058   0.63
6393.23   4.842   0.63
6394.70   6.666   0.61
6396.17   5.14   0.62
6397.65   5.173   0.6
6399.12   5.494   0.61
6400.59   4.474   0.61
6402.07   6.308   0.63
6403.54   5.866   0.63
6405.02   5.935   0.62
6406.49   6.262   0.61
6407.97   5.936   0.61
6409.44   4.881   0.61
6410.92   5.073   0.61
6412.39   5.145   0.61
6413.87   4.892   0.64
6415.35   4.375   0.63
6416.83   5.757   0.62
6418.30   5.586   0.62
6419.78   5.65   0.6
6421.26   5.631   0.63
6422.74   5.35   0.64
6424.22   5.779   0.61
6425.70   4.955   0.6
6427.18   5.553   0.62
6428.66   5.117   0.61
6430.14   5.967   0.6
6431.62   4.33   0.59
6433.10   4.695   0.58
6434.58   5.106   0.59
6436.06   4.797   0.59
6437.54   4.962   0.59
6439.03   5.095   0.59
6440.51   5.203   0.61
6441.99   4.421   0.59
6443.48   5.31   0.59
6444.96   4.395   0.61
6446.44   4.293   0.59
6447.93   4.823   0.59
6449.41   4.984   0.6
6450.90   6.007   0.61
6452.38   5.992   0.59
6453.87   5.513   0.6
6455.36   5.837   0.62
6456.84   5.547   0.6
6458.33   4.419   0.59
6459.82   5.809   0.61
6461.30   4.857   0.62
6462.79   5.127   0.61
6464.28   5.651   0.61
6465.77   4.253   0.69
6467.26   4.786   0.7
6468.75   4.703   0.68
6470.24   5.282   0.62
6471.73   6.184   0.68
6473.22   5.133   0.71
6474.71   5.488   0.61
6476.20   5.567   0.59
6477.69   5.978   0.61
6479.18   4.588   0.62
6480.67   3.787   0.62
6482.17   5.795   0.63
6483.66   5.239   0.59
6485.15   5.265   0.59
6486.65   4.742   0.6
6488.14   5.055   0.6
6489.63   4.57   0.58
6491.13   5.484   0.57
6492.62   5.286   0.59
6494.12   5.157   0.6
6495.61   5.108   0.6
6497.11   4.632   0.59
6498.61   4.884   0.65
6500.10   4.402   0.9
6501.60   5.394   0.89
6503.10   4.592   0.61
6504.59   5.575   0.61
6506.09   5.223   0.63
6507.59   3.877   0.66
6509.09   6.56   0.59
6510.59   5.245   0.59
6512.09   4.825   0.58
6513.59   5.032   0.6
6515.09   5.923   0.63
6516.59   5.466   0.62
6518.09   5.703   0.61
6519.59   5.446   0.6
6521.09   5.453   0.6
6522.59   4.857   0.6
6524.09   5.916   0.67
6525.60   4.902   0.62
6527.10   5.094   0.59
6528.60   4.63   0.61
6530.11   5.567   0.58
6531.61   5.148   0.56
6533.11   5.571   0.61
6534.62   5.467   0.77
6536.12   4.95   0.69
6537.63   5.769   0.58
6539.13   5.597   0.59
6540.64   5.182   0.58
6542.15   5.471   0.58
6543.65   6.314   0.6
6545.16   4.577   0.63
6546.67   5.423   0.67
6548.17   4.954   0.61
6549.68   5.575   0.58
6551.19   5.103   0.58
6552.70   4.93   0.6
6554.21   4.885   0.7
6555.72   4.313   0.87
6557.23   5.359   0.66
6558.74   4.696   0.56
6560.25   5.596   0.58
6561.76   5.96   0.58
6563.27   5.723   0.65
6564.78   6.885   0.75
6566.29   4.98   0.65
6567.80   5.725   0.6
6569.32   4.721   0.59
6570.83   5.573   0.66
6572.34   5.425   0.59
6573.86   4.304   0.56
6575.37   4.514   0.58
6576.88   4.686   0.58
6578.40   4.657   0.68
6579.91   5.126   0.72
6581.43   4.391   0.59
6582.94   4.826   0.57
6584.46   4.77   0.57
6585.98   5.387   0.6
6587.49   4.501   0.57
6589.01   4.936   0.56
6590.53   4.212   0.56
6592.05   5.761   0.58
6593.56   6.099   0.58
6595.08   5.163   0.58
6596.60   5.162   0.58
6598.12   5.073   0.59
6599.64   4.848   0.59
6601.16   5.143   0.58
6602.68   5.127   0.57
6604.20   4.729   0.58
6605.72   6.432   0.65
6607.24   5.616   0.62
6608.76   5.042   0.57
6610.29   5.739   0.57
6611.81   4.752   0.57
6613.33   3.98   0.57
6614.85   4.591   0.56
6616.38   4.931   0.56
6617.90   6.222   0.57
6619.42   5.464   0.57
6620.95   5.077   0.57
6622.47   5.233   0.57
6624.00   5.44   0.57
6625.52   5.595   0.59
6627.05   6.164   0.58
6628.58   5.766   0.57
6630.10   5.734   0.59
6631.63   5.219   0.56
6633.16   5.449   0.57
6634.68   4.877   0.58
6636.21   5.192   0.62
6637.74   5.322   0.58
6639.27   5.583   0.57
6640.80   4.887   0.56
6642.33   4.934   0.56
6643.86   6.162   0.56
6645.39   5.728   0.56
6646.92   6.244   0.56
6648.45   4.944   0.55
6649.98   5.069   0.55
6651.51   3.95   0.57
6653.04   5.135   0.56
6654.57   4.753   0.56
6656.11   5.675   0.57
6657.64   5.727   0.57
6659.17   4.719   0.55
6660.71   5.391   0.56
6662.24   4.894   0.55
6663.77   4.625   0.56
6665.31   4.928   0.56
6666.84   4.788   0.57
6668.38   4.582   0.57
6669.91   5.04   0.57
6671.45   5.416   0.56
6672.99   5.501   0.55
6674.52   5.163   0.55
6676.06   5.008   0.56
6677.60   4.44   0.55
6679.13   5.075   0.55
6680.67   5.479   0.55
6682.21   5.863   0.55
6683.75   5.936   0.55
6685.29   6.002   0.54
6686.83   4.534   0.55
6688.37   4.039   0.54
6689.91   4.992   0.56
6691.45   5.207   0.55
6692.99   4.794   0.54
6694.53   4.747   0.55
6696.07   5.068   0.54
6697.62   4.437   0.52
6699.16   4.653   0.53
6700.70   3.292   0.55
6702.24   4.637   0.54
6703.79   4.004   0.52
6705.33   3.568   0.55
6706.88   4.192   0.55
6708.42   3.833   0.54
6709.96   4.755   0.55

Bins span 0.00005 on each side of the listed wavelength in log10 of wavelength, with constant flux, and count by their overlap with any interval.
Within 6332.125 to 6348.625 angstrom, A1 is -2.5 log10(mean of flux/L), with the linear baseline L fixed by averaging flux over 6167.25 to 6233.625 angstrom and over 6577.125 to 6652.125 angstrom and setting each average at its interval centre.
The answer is 0.03 mag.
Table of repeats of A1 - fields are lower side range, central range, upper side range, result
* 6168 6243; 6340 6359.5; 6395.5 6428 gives 0.12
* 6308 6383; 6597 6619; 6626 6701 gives -0.01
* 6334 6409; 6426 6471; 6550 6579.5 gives 0.00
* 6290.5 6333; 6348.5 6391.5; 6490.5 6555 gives 0.05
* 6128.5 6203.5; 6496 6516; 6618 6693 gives 0.02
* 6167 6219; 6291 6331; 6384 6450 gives 0.01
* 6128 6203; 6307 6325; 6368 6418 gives -0.03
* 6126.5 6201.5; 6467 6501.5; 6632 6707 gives -0.02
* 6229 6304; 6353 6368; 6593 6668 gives 0.05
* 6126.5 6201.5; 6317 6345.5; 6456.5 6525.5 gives 0.01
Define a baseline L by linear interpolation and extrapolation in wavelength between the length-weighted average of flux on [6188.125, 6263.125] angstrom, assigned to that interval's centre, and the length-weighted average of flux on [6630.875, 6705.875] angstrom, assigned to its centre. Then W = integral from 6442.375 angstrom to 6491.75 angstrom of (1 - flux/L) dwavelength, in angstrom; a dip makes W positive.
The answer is -1.7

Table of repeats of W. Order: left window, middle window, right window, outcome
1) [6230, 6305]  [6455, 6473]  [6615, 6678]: -0.4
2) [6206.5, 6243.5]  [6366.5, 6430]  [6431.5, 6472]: -3.0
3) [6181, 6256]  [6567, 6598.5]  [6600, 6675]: 1.2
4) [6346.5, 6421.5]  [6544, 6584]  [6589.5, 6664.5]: 0.8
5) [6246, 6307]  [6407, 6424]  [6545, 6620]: -1.1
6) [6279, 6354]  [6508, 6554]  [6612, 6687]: -1.7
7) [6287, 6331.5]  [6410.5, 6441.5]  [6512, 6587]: -0.4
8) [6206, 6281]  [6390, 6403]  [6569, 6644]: -1.0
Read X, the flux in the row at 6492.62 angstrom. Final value 5.286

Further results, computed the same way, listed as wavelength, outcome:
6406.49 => 6.262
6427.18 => 5.553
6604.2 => 4.729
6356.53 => 4.097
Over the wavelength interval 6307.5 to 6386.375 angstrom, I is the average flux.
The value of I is 5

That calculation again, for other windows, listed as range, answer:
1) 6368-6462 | 5.19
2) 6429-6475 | 5.12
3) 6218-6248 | 4.94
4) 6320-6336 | 5.11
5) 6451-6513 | 5.16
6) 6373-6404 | 5.13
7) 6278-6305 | 4.88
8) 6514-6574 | 5.34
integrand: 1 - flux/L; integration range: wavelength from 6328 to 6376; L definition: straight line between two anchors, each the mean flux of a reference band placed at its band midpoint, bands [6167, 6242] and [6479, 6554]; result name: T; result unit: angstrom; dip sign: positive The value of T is 2.5 angstrom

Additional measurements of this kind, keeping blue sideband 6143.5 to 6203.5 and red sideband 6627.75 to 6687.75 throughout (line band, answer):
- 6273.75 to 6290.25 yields 1.2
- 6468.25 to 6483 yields -0.2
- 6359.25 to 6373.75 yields -0.1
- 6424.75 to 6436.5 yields 0.2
